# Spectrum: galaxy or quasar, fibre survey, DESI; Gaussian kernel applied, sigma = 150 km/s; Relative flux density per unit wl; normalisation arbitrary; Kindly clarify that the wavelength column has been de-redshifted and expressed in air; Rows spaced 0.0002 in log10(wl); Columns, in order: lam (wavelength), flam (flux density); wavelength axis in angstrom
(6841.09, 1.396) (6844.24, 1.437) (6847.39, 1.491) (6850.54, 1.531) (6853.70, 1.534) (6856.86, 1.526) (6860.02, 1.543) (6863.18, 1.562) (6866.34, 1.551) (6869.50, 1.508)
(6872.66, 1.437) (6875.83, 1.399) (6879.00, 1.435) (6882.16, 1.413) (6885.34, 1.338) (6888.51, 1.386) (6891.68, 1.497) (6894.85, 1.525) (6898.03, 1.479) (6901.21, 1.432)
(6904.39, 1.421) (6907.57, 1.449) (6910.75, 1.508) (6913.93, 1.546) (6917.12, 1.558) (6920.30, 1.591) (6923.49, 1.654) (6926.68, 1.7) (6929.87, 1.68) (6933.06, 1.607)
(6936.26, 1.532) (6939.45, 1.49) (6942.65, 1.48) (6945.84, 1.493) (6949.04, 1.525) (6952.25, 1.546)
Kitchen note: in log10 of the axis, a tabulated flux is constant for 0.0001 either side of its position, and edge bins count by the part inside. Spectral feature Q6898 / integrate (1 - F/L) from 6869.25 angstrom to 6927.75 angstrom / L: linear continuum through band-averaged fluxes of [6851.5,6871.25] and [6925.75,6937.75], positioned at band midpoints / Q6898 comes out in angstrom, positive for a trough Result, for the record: 3.6 angstrom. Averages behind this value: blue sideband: 1.54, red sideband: 1.63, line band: 1.49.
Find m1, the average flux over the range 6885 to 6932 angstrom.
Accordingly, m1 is 1.52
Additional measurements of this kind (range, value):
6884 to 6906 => 1.44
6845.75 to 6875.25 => 1.52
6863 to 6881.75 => 1.47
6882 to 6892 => 1.4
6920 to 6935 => 1.65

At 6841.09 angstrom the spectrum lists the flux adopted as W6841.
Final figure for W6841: 1.396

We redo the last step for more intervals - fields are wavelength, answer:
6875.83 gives 1.399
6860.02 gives 1.543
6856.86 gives 1.526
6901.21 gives 1.432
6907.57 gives 1.449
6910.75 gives 1.508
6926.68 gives 1.7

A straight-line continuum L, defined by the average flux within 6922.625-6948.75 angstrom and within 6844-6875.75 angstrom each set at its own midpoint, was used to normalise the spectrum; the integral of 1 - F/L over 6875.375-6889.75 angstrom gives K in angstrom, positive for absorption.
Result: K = 1.3 angstrom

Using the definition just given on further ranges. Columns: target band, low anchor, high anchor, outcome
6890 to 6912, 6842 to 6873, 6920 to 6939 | 1.5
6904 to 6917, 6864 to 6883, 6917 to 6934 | 0.8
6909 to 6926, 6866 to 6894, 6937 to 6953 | -1.1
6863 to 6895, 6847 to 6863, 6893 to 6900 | 1.3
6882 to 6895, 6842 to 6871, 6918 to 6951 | 1.0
